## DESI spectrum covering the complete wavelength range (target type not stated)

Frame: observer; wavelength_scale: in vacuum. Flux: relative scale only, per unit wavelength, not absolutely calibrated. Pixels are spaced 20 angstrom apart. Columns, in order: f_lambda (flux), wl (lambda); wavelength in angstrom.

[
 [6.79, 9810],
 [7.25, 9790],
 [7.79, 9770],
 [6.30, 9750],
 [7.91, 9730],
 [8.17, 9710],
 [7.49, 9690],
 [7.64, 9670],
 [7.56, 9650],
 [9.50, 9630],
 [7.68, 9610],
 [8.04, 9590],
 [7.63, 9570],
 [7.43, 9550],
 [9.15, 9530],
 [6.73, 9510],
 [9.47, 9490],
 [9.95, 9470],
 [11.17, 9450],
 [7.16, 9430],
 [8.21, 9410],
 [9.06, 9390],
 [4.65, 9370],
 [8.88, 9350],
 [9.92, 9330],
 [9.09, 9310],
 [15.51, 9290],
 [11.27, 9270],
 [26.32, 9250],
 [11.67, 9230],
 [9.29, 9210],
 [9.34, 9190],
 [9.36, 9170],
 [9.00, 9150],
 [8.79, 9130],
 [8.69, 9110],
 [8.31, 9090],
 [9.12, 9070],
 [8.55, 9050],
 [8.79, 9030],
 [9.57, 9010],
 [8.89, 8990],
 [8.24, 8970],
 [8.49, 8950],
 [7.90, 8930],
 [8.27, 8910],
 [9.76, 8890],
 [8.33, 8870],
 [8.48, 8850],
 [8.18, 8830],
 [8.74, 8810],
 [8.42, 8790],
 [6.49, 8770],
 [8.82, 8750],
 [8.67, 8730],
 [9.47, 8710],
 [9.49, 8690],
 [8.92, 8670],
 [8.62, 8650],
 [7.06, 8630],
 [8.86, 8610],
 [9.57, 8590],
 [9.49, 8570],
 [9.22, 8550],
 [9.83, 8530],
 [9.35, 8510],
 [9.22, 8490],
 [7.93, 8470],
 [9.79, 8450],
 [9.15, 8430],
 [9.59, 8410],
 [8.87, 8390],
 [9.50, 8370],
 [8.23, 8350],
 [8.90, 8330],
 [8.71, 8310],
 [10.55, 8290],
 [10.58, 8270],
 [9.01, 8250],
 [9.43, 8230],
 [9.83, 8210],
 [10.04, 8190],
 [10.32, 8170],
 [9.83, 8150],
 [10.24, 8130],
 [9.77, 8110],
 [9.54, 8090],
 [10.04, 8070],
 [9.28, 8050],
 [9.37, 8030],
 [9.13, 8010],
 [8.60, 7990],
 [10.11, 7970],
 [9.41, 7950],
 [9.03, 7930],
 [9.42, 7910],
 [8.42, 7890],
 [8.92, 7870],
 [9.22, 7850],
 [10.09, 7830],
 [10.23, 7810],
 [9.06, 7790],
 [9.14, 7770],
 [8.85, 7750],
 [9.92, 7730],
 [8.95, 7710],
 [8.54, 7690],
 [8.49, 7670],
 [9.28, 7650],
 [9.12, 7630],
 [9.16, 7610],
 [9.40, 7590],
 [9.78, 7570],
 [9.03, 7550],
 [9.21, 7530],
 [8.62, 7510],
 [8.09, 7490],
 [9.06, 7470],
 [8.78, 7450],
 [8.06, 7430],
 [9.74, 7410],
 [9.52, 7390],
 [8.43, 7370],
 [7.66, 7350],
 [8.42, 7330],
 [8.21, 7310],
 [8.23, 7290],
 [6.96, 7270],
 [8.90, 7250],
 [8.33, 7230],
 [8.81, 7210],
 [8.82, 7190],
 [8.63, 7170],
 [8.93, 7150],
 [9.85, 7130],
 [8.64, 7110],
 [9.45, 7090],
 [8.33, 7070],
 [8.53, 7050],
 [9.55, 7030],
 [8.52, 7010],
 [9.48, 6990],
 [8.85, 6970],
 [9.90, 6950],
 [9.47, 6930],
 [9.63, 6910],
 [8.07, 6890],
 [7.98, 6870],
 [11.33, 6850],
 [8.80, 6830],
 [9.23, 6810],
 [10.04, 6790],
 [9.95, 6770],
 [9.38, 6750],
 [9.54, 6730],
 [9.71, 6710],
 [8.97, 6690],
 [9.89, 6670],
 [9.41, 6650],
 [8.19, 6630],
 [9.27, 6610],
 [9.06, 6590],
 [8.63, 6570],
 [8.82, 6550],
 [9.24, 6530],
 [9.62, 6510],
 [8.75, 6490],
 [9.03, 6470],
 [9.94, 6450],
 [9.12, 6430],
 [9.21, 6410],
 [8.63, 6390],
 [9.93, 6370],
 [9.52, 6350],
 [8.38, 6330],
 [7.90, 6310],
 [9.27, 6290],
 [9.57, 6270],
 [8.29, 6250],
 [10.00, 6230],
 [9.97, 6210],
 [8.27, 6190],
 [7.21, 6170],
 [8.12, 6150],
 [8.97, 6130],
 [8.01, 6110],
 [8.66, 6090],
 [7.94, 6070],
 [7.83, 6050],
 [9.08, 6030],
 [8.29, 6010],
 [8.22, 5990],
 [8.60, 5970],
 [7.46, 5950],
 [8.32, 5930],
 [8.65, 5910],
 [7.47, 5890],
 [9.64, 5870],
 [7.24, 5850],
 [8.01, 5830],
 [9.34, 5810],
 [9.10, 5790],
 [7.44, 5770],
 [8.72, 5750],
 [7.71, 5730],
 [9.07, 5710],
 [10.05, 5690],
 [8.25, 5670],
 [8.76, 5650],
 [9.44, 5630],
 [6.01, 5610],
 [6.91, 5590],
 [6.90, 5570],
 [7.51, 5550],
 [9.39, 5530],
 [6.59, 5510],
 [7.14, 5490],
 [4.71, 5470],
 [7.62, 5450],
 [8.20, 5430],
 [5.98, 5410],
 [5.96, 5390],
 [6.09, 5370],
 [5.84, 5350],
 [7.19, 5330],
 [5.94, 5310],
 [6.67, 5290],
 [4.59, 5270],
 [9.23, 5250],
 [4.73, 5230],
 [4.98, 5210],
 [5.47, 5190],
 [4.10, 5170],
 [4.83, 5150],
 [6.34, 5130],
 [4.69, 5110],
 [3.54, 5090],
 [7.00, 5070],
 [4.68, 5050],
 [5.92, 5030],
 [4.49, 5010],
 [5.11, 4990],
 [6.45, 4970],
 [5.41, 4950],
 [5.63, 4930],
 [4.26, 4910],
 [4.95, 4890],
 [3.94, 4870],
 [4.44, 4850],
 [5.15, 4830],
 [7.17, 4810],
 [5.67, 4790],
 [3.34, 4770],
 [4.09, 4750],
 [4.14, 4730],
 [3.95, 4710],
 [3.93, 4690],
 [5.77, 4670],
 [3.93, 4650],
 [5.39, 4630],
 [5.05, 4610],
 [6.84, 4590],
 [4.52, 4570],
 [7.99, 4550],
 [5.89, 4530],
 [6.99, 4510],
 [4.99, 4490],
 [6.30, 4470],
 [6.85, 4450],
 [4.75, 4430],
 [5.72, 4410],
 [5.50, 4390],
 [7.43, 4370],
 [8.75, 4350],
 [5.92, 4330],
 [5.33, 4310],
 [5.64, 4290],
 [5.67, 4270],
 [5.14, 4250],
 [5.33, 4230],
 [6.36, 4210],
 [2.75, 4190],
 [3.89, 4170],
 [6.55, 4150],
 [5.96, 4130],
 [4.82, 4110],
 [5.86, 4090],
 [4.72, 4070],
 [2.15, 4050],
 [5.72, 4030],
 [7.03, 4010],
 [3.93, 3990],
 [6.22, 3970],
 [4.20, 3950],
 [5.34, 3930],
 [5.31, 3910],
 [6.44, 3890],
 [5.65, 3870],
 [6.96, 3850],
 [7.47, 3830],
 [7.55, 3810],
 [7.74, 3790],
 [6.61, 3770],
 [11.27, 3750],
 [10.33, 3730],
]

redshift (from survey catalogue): 0.41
